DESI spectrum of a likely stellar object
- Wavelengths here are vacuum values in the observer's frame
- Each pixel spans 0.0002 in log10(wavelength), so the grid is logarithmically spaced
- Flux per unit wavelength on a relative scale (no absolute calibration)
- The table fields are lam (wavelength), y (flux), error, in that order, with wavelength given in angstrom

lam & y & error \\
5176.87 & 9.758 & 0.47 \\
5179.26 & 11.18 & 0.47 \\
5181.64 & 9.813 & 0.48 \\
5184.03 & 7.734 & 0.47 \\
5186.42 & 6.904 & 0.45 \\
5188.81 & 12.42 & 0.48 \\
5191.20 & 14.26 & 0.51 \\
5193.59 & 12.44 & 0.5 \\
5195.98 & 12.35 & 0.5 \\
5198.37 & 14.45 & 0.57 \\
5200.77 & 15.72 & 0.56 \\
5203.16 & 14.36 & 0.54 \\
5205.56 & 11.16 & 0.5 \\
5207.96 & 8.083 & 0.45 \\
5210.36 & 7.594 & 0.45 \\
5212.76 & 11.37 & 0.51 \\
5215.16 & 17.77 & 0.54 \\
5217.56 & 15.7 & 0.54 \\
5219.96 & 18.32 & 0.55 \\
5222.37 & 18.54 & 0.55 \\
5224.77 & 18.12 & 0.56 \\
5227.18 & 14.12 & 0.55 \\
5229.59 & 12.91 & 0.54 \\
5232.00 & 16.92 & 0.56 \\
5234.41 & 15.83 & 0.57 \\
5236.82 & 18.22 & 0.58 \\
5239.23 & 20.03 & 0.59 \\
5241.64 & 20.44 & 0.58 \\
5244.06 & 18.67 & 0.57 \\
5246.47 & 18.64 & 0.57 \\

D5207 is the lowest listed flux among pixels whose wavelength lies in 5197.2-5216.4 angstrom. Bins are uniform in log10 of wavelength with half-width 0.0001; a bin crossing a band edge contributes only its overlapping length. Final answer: 7.594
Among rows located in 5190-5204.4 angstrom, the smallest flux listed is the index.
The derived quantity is 12.35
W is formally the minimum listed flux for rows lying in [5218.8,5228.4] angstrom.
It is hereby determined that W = 14.12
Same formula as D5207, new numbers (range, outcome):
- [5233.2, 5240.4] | 15.83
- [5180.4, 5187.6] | 6.904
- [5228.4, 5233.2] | 12.91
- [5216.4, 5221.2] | 15.7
